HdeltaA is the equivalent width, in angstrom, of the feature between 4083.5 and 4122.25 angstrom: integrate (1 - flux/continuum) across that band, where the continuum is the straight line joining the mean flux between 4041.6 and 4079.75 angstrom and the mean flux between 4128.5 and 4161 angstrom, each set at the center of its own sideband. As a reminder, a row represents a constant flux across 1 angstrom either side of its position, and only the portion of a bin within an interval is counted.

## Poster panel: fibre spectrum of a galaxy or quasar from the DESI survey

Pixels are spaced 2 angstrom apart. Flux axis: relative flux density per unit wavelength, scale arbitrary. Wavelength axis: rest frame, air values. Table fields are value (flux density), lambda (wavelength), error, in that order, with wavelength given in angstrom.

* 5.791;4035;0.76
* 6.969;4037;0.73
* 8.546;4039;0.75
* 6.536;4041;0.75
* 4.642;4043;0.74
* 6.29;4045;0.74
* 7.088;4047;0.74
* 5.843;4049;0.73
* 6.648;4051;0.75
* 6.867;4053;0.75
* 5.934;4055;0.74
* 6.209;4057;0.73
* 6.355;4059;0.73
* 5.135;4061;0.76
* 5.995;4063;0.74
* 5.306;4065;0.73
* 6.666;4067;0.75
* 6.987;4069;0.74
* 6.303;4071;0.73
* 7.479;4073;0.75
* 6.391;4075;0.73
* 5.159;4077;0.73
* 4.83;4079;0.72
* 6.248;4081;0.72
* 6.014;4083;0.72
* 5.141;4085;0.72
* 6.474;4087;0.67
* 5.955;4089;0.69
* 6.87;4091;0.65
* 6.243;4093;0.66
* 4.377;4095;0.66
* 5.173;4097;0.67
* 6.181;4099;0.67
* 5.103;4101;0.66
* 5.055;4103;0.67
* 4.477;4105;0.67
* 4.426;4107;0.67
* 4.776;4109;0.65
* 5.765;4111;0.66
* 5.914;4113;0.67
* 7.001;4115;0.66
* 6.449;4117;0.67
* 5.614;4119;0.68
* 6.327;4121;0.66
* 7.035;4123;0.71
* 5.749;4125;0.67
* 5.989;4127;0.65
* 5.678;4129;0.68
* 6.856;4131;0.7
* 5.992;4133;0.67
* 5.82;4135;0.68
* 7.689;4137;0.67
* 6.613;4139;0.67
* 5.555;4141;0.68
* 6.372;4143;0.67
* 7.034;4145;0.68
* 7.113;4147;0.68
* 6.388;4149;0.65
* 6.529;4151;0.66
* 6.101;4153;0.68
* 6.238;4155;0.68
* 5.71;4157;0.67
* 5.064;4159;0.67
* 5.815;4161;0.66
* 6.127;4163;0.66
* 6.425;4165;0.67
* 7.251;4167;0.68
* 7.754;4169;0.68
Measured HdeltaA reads 3.4 angstrom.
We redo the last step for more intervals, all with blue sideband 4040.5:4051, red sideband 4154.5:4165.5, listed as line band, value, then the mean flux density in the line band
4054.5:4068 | 0.3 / 5.94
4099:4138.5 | 0.3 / 5.9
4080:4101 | 0.6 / 5.83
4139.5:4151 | -1.2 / 6.5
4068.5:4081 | -0.2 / 6.16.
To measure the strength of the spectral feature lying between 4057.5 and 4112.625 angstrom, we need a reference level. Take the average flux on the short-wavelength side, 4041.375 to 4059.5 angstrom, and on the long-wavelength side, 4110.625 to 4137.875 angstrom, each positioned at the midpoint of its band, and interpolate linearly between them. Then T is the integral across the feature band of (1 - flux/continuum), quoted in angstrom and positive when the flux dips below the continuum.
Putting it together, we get 4.4 angstrom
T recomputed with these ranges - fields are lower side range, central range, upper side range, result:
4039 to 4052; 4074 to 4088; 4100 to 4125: 0.6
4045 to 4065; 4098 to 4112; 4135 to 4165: 2.5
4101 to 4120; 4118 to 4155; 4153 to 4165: -4.3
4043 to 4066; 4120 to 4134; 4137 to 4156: 0.4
